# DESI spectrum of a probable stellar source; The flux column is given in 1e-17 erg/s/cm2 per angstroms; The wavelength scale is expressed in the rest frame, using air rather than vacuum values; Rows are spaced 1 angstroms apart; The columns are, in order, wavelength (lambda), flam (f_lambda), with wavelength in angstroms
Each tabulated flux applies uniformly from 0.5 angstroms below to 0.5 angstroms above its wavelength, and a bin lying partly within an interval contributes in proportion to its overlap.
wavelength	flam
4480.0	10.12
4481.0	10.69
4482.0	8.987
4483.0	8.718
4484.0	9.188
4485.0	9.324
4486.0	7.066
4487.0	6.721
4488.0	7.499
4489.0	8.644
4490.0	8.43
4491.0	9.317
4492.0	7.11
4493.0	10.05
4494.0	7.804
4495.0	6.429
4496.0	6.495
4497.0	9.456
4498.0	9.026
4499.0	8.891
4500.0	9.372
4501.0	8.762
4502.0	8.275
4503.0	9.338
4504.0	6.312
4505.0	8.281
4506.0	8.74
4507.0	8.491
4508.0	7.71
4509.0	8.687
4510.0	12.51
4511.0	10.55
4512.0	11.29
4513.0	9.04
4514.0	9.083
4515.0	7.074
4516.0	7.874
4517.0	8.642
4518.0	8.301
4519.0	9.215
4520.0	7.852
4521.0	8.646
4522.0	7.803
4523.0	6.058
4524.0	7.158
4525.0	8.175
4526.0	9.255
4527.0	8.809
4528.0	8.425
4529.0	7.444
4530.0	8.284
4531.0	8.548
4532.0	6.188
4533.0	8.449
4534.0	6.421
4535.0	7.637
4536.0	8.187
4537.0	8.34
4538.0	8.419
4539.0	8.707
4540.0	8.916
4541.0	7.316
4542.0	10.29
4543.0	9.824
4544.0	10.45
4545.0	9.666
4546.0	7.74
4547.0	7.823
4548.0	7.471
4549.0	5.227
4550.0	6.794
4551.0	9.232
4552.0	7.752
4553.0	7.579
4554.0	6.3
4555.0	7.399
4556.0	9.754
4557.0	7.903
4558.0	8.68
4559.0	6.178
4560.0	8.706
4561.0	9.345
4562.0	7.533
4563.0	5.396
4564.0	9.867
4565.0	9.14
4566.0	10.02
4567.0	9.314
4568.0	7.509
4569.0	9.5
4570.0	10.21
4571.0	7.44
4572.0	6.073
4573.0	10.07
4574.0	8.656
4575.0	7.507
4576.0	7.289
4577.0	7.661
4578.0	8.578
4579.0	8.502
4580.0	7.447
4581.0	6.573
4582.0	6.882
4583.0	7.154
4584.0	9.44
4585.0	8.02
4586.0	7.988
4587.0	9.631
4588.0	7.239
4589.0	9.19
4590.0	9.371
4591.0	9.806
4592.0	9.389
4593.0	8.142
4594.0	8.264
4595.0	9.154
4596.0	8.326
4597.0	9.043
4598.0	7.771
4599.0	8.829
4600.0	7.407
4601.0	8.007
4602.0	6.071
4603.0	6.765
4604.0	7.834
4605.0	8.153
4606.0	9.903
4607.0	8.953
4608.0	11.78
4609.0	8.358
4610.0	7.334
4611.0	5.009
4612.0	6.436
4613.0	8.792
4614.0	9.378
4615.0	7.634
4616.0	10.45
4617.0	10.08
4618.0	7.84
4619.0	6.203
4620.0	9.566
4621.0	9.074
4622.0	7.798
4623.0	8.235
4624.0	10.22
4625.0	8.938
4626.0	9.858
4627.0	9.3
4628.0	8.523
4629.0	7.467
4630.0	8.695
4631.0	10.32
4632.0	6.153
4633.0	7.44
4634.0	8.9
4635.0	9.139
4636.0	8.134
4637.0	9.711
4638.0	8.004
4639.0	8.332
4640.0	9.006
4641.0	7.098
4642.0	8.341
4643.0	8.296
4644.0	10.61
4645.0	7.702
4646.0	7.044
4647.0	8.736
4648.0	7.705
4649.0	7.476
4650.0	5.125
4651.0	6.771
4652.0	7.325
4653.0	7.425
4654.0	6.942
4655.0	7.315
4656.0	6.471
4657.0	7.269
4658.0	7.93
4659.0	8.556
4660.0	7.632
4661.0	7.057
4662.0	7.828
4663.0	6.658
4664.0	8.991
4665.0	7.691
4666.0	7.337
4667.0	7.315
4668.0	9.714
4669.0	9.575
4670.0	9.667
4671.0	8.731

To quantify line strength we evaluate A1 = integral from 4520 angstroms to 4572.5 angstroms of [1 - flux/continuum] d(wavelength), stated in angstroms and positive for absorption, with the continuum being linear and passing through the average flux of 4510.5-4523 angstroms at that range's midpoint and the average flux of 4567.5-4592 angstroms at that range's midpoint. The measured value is 2.1 angstroms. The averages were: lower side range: 8.67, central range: 8.14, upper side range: 8.26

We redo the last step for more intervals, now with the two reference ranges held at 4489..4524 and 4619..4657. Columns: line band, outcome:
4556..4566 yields 0.1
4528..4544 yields 0.3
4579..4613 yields 0.4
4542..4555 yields 0.6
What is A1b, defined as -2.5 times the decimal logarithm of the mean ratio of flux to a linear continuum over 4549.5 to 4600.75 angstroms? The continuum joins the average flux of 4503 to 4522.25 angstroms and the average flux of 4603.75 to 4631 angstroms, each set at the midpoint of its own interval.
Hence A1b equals 0.055 mag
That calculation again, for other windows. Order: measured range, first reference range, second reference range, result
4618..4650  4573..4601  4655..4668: -0.068 mag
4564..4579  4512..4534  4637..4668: -0.073 mag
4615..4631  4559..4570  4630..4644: -0.042 mag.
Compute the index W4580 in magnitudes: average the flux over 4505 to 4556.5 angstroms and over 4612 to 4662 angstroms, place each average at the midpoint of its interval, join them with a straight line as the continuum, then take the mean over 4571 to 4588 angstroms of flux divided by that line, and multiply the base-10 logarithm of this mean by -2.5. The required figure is 0.05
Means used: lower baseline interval 8.34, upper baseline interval 8.18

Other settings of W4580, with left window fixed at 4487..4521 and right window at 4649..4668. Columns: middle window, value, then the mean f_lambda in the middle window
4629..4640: -0.12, 8.46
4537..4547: -0.08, 8.94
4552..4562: 0.03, 7.95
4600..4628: -0.09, 8.43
